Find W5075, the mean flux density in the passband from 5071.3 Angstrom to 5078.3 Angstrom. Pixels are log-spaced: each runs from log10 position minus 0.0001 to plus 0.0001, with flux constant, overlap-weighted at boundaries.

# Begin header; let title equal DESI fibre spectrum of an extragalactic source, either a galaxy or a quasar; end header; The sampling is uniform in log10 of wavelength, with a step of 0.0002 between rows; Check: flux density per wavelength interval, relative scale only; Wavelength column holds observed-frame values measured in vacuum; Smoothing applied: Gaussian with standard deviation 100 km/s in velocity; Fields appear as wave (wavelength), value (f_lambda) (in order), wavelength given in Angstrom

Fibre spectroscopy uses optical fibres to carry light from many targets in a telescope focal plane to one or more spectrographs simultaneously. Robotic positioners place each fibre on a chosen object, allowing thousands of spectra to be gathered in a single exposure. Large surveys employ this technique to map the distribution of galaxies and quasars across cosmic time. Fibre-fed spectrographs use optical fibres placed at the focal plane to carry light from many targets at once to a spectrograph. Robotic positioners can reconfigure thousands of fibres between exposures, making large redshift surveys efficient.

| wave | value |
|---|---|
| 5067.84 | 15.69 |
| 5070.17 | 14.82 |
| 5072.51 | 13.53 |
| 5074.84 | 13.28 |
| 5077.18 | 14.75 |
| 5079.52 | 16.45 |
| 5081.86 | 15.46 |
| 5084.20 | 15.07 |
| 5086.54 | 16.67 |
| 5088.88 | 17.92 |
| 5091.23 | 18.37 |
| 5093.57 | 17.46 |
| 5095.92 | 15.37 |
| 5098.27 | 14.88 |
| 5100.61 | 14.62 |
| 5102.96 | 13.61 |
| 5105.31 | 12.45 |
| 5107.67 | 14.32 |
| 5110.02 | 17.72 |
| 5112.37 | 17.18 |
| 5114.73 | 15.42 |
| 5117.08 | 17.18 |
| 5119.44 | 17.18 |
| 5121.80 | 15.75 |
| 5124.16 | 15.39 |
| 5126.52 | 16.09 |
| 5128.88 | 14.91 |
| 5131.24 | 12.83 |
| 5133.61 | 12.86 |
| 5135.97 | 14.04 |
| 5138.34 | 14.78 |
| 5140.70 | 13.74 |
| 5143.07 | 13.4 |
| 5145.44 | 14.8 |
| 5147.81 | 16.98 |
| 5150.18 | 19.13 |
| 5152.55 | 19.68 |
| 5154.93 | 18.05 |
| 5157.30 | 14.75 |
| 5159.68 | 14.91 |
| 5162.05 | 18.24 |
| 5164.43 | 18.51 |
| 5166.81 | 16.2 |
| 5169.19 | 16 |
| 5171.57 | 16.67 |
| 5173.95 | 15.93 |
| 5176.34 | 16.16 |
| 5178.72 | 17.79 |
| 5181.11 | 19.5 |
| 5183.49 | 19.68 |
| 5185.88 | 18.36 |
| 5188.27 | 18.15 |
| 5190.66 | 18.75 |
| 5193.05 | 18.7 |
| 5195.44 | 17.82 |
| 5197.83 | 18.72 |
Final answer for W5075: 13.9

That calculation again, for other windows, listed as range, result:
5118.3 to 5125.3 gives 16.1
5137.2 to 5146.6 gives 14.2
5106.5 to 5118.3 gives 16.4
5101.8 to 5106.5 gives 13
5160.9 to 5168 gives 17.6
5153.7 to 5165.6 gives 16.9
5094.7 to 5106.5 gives 14.2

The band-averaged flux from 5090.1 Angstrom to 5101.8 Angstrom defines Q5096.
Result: 16.1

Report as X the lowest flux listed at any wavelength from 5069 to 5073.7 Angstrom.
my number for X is 13.53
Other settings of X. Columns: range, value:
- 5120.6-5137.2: 12.83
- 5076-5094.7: 14.75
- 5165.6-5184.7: 15.93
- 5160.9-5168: 16.2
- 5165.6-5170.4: 16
